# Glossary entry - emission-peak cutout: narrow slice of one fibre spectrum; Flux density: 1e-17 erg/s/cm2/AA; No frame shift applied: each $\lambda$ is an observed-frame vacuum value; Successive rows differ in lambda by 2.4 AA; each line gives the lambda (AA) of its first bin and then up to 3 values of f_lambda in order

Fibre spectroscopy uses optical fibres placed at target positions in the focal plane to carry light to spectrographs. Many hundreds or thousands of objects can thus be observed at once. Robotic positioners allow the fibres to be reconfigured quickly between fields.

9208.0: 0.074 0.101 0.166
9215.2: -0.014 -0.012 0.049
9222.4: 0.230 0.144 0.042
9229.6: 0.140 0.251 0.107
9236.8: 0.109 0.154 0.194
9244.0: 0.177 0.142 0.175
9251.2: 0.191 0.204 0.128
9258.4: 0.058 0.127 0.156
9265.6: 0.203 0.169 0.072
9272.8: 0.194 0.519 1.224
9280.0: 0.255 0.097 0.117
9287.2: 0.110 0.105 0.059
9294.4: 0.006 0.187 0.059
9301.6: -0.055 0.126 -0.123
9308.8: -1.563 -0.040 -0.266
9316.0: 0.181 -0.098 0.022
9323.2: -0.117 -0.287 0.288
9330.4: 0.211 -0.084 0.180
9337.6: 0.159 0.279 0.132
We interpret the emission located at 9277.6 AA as [O III]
